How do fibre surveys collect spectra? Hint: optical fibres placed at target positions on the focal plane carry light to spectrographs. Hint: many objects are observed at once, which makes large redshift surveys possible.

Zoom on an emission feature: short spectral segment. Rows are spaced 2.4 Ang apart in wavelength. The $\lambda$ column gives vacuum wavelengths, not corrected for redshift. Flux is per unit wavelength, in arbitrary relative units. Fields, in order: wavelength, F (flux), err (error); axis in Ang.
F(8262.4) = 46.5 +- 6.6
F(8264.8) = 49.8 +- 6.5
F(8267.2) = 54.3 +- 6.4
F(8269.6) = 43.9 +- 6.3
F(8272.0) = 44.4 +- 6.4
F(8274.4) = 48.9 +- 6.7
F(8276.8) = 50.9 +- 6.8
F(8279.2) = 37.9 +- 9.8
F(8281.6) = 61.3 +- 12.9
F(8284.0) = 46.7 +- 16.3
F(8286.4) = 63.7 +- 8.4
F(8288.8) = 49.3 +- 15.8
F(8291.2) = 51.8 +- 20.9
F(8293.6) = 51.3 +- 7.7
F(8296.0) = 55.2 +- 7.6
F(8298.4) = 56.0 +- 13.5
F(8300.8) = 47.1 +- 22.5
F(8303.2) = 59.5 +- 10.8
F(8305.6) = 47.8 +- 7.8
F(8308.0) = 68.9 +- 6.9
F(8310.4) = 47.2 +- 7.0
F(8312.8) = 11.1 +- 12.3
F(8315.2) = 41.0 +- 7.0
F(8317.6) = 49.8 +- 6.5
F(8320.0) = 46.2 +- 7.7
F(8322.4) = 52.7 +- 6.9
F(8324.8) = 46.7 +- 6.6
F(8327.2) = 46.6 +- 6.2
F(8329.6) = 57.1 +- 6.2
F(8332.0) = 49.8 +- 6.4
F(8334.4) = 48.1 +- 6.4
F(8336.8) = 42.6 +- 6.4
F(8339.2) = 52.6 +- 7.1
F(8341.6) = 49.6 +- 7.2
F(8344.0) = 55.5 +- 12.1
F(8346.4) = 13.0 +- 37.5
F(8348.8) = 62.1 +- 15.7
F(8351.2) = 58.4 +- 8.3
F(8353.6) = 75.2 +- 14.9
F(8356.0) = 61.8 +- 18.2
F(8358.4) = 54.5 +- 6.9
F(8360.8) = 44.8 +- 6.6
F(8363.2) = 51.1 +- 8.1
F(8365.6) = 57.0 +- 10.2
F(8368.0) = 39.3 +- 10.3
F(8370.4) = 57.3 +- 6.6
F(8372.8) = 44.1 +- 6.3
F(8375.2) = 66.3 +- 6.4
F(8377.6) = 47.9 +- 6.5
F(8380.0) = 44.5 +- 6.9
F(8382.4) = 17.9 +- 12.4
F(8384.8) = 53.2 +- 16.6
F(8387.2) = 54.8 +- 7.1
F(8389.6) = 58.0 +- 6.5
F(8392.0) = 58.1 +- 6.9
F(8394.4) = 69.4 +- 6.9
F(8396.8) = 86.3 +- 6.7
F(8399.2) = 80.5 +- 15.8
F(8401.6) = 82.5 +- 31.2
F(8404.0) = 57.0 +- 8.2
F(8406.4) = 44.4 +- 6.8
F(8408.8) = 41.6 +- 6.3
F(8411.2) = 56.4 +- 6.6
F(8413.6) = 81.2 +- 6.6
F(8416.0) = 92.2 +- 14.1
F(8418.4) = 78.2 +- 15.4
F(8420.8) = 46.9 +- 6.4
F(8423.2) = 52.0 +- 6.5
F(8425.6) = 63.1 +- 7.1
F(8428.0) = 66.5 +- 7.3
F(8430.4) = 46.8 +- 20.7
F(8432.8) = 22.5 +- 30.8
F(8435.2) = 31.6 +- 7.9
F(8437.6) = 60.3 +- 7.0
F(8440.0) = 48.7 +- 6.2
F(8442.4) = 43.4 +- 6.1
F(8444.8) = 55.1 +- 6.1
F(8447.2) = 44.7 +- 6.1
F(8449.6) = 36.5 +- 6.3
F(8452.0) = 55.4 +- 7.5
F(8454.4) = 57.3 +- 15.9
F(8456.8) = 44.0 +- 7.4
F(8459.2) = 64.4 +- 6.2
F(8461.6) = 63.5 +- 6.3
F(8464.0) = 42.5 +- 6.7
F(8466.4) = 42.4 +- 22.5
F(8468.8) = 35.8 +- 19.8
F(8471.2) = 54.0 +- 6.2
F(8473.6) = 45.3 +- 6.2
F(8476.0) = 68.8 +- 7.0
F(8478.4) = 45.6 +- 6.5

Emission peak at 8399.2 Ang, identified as [S II]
